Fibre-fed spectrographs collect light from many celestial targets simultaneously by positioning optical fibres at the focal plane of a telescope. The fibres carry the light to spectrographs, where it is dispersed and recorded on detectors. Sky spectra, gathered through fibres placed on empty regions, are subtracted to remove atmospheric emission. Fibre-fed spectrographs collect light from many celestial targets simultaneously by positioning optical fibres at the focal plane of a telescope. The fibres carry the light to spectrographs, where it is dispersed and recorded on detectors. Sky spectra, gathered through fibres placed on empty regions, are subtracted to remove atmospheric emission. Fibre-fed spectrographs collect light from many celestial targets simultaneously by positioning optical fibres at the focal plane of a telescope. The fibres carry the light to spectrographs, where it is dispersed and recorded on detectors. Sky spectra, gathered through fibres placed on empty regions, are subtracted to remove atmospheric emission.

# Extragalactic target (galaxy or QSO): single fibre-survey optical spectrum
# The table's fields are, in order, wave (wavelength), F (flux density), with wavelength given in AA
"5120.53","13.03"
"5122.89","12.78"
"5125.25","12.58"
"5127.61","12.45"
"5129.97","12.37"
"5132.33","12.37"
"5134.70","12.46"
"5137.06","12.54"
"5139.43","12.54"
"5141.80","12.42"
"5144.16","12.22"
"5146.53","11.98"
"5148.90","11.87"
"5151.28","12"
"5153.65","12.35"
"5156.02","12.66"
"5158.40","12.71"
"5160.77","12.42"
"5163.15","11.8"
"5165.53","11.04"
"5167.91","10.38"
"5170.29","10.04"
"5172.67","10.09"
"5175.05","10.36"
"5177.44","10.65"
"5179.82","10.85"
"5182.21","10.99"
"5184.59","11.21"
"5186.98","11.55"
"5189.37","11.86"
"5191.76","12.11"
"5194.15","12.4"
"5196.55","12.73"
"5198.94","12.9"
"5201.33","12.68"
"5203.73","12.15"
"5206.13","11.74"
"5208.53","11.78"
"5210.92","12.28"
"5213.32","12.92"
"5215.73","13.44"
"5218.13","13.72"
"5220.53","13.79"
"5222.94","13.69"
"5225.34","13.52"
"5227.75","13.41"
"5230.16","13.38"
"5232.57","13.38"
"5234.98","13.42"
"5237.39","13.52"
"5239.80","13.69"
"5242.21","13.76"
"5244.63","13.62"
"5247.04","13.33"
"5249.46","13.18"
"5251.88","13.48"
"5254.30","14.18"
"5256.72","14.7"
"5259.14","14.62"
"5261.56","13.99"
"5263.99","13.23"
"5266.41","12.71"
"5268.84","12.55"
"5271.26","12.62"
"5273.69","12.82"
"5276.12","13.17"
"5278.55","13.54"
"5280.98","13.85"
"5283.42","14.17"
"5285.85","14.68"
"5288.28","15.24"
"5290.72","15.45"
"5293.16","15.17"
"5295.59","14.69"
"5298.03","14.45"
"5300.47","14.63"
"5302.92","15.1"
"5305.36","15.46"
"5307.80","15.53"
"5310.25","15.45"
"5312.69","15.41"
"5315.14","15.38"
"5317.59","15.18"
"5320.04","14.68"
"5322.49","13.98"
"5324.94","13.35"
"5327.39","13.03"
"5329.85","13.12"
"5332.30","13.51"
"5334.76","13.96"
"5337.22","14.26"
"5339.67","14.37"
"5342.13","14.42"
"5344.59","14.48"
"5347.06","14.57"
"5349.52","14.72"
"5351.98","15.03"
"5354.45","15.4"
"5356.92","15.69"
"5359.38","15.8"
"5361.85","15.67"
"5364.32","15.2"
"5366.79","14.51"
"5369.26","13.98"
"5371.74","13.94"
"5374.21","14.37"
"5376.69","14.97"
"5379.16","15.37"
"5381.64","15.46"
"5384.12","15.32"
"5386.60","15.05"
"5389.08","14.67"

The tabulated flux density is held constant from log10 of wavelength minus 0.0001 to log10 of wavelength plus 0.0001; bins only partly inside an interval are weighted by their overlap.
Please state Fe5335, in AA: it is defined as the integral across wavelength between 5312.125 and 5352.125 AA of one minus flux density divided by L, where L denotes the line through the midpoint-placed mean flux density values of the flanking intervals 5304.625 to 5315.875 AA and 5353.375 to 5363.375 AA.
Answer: 3.2 AA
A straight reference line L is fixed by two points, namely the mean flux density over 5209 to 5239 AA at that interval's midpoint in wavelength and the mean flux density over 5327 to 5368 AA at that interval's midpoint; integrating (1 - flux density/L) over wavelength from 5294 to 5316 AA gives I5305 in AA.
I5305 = -1.47 AA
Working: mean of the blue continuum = 13.3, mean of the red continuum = 14.6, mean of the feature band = 15.1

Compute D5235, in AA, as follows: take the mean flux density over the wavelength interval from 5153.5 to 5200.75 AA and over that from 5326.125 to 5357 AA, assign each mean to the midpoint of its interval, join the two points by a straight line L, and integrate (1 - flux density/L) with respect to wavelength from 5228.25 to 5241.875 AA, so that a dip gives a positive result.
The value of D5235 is -1.1 AA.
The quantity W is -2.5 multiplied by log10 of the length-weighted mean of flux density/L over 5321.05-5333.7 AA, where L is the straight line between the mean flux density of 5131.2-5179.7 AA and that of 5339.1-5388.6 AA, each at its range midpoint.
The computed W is 0.07 mag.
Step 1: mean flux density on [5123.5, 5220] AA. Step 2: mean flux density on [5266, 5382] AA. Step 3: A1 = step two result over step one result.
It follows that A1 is 1.21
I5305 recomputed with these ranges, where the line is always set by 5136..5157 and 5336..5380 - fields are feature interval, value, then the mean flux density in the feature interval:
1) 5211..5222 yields -0.19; 13.3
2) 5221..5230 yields -0.21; 13.5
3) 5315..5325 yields -0.14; 14.6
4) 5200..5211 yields 0.74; 12.1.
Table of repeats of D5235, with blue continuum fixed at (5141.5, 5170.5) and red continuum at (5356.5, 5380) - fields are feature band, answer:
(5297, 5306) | -0.59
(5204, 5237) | -0.74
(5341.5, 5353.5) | -0.04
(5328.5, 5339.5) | 0.51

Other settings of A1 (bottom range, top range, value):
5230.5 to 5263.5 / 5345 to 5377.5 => 1.08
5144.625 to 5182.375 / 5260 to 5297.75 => 1.22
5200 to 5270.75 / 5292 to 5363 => 1.11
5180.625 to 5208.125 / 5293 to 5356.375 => 1.22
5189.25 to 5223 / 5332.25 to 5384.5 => 1.17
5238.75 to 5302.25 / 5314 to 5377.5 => 1.04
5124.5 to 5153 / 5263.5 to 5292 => 1.11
